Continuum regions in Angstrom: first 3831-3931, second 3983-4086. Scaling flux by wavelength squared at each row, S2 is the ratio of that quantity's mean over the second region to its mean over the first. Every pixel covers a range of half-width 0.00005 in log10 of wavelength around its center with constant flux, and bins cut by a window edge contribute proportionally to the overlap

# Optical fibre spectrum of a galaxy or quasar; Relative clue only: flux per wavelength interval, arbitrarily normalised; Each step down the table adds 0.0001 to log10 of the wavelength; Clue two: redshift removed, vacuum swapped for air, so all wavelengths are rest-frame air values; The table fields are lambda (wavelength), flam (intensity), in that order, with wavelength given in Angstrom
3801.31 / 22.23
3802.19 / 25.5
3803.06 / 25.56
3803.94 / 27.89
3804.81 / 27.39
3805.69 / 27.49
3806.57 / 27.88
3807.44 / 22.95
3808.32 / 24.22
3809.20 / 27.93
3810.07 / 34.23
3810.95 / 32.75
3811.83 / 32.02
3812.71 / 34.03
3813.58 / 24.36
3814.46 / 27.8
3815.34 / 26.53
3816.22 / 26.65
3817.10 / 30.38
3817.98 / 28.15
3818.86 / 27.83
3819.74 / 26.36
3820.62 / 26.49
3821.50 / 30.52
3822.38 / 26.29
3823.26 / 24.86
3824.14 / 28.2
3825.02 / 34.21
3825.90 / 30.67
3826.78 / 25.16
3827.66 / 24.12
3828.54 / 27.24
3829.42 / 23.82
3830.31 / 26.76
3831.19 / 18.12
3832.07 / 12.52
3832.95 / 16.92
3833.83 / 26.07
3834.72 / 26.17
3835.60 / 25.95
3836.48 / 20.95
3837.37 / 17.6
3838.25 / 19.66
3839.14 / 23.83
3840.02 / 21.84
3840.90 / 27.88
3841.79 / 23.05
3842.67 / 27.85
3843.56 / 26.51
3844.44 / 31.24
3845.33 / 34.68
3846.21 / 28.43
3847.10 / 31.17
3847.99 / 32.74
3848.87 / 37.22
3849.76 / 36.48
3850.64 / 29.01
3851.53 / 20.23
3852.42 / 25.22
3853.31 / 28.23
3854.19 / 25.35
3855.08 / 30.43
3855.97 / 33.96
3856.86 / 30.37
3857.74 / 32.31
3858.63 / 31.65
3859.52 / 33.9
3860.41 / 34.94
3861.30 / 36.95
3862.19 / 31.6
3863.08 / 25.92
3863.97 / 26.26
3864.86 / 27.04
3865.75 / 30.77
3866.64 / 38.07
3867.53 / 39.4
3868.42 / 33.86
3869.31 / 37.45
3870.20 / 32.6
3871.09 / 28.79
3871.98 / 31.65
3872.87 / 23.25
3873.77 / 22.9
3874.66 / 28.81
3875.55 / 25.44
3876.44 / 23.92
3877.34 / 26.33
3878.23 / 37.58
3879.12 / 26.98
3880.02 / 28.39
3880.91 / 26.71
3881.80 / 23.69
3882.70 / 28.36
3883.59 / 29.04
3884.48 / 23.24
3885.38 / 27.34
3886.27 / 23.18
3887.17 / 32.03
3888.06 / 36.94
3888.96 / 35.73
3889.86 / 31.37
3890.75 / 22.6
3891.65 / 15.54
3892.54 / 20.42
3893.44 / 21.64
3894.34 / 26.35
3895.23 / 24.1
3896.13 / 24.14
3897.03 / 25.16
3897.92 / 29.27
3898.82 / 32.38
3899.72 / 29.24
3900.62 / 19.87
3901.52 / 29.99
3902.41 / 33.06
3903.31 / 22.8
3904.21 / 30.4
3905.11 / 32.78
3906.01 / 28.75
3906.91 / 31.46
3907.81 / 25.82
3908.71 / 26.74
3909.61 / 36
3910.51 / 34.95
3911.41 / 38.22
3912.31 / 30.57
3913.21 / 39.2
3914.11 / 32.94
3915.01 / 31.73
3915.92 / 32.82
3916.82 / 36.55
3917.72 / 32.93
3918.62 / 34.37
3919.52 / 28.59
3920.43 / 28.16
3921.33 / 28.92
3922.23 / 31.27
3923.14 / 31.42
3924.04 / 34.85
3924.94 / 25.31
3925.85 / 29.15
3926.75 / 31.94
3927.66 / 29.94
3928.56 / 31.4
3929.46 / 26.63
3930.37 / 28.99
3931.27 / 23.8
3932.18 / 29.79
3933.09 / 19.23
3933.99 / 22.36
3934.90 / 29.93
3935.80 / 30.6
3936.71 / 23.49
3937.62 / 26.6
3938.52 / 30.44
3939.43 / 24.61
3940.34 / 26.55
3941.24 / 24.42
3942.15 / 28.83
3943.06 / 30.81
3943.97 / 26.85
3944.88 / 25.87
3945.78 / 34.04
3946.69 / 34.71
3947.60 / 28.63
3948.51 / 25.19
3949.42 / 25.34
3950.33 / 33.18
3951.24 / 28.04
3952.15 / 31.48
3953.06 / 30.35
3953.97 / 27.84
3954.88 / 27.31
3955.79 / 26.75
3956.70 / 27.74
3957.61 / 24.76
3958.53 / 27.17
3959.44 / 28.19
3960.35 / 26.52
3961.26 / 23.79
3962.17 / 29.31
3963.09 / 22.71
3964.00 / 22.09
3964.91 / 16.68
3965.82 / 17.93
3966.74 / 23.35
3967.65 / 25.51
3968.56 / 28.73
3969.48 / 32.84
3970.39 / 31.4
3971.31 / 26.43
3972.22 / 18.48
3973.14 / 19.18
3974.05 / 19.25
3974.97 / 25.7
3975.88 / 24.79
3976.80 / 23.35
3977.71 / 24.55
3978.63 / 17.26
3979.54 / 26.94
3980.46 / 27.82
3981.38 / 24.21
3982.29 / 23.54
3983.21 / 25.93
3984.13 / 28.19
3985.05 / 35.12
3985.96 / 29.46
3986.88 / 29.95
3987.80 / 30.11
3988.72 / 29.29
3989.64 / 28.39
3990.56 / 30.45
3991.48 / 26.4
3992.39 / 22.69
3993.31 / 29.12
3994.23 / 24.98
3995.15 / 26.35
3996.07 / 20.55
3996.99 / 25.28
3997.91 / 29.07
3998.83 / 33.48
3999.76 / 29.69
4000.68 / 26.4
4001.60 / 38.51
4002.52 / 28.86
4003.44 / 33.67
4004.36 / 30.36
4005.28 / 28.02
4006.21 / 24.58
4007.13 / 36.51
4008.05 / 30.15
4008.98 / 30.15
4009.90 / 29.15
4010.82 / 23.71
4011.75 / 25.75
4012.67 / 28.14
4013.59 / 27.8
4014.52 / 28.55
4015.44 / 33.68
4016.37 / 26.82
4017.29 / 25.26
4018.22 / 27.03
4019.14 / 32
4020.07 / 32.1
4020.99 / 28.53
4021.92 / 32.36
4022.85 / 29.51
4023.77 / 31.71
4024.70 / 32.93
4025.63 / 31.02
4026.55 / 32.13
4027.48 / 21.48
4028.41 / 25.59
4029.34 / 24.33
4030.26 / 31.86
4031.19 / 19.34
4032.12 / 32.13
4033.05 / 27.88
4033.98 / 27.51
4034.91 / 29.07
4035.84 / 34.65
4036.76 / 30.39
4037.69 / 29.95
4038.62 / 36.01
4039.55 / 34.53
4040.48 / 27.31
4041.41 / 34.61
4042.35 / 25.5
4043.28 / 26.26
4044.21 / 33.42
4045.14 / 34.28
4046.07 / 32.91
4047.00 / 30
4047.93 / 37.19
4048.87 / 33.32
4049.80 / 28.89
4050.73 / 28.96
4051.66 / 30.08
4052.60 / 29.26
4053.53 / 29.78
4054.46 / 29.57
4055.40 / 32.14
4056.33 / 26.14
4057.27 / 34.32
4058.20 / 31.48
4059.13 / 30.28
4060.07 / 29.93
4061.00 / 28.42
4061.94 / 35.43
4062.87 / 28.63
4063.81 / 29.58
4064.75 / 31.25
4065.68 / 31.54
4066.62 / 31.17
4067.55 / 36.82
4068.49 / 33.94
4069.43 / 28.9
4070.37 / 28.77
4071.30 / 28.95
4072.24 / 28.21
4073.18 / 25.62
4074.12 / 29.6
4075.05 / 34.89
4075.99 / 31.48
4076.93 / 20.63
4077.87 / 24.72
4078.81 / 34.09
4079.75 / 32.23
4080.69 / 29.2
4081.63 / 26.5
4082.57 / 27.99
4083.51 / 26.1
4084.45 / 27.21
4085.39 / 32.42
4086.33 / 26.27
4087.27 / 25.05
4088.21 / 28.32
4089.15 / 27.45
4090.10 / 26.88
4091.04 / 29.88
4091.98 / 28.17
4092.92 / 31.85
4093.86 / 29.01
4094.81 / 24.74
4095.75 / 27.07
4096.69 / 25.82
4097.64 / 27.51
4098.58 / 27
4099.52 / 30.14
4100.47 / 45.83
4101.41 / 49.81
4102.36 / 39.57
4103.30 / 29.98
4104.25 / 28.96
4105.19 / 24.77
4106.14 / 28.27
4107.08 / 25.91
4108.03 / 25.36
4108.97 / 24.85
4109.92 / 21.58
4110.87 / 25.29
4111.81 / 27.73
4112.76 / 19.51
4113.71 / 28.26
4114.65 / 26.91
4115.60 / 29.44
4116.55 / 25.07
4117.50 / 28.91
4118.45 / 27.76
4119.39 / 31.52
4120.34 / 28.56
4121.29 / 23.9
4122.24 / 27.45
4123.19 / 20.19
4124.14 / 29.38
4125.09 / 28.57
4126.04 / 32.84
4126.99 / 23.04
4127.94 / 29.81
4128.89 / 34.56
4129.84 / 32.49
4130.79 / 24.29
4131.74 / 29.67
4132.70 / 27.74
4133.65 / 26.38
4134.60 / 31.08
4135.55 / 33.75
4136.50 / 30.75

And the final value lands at 1.1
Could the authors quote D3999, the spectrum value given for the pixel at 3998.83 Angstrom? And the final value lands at 33.48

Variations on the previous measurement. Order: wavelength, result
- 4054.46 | 29.57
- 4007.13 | 36.51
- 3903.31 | 22.8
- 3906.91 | 31.46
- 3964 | 22.09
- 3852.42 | 25.22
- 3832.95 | 16.92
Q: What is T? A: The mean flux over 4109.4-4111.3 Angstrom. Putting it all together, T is 23.3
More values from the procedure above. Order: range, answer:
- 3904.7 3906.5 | 30.7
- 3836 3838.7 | 19.5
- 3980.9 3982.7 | 24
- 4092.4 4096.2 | 28.2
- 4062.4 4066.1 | 30.3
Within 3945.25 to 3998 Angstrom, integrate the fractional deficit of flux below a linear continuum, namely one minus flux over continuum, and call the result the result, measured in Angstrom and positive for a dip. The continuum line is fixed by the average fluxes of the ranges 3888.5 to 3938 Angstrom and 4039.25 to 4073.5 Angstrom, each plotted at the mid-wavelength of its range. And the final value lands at 5.8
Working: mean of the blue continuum 29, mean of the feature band 26.4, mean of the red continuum 30.7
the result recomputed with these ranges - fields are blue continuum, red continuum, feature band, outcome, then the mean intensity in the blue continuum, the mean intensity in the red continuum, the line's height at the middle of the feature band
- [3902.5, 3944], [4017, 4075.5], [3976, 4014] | 2.7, 29.7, 30.3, 30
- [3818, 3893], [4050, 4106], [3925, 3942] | 0.9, 27.9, 30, 28.6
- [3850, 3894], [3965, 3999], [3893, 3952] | -3.4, 28.9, 26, 27.6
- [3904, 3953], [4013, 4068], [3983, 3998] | 1.2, 29.8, 30.2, 30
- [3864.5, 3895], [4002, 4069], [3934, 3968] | 2.7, 28.4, 30.1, 29.2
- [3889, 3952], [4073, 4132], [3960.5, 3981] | 3.4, 28.8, 28.5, 28.7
